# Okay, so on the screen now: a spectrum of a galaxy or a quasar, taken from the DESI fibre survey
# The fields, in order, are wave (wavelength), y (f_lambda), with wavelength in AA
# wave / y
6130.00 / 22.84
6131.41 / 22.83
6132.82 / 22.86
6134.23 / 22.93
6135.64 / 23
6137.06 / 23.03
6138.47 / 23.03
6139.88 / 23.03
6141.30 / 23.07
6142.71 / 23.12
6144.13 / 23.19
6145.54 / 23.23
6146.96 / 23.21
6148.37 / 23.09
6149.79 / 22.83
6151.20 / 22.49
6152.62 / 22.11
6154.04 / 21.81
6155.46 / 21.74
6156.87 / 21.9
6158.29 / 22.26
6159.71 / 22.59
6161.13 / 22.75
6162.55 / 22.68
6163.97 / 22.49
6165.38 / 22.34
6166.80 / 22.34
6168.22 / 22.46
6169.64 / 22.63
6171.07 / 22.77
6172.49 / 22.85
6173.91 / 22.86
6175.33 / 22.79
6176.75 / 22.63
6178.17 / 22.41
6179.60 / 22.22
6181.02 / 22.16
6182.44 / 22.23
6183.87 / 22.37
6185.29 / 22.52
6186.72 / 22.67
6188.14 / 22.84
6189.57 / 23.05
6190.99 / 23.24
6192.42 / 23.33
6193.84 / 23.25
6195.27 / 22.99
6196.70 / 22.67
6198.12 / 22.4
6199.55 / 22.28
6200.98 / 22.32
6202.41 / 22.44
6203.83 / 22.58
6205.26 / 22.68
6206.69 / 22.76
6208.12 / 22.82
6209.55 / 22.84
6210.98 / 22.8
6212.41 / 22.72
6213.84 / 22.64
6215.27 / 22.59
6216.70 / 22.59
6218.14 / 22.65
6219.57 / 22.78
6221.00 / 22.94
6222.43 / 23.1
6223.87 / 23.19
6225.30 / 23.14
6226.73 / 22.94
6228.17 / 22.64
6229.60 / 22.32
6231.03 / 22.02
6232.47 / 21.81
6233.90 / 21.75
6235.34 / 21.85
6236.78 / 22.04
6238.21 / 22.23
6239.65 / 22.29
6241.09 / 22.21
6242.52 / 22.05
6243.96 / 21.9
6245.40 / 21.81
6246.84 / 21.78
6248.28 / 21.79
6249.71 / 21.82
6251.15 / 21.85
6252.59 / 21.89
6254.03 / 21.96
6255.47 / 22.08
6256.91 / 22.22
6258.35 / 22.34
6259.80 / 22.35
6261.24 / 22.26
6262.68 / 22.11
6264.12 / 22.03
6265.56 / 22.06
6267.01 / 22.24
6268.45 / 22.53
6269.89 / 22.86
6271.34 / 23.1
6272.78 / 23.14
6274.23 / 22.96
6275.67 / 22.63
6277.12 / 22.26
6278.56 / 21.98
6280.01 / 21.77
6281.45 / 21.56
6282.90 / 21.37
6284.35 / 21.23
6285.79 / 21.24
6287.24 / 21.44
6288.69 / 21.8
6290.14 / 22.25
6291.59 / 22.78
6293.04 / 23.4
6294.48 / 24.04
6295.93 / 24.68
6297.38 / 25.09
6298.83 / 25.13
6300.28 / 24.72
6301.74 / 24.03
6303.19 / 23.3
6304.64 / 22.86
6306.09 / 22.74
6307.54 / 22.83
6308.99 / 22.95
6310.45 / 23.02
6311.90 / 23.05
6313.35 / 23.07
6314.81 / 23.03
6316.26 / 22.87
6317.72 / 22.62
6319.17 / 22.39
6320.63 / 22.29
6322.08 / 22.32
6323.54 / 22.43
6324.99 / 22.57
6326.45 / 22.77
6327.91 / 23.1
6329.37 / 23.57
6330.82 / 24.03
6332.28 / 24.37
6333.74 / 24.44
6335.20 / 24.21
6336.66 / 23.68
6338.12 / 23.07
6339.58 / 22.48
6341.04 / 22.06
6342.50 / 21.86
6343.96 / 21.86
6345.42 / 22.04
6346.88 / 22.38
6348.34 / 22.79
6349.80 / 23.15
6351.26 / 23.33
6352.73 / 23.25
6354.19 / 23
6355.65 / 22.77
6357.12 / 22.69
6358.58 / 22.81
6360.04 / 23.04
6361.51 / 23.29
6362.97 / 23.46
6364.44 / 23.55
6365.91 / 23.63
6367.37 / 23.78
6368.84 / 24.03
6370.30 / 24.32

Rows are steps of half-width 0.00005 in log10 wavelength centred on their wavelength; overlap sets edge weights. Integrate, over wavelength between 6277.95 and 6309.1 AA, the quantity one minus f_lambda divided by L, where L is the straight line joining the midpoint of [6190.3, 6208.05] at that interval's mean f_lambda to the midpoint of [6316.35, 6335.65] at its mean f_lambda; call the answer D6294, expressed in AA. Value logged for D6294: 0.2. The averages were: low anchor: 22.7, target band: 22.9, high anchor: 23.1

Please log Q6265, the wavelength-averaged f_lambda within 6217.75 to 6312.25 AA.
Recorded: 22.5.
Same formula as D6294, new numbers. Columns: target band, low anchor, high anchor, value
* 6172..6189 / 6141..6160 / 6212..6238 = 0.0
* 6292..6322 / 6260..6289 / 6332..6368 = -1.1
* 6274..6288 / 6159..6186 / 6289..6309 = 1.0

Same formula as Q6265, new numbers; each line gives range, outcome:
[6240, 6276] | 22.2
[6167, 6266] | 22.5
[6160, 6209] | 22.6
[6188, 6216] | 22.8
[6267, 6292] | 22.2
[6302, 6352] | 22.9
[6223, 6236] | 22.4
